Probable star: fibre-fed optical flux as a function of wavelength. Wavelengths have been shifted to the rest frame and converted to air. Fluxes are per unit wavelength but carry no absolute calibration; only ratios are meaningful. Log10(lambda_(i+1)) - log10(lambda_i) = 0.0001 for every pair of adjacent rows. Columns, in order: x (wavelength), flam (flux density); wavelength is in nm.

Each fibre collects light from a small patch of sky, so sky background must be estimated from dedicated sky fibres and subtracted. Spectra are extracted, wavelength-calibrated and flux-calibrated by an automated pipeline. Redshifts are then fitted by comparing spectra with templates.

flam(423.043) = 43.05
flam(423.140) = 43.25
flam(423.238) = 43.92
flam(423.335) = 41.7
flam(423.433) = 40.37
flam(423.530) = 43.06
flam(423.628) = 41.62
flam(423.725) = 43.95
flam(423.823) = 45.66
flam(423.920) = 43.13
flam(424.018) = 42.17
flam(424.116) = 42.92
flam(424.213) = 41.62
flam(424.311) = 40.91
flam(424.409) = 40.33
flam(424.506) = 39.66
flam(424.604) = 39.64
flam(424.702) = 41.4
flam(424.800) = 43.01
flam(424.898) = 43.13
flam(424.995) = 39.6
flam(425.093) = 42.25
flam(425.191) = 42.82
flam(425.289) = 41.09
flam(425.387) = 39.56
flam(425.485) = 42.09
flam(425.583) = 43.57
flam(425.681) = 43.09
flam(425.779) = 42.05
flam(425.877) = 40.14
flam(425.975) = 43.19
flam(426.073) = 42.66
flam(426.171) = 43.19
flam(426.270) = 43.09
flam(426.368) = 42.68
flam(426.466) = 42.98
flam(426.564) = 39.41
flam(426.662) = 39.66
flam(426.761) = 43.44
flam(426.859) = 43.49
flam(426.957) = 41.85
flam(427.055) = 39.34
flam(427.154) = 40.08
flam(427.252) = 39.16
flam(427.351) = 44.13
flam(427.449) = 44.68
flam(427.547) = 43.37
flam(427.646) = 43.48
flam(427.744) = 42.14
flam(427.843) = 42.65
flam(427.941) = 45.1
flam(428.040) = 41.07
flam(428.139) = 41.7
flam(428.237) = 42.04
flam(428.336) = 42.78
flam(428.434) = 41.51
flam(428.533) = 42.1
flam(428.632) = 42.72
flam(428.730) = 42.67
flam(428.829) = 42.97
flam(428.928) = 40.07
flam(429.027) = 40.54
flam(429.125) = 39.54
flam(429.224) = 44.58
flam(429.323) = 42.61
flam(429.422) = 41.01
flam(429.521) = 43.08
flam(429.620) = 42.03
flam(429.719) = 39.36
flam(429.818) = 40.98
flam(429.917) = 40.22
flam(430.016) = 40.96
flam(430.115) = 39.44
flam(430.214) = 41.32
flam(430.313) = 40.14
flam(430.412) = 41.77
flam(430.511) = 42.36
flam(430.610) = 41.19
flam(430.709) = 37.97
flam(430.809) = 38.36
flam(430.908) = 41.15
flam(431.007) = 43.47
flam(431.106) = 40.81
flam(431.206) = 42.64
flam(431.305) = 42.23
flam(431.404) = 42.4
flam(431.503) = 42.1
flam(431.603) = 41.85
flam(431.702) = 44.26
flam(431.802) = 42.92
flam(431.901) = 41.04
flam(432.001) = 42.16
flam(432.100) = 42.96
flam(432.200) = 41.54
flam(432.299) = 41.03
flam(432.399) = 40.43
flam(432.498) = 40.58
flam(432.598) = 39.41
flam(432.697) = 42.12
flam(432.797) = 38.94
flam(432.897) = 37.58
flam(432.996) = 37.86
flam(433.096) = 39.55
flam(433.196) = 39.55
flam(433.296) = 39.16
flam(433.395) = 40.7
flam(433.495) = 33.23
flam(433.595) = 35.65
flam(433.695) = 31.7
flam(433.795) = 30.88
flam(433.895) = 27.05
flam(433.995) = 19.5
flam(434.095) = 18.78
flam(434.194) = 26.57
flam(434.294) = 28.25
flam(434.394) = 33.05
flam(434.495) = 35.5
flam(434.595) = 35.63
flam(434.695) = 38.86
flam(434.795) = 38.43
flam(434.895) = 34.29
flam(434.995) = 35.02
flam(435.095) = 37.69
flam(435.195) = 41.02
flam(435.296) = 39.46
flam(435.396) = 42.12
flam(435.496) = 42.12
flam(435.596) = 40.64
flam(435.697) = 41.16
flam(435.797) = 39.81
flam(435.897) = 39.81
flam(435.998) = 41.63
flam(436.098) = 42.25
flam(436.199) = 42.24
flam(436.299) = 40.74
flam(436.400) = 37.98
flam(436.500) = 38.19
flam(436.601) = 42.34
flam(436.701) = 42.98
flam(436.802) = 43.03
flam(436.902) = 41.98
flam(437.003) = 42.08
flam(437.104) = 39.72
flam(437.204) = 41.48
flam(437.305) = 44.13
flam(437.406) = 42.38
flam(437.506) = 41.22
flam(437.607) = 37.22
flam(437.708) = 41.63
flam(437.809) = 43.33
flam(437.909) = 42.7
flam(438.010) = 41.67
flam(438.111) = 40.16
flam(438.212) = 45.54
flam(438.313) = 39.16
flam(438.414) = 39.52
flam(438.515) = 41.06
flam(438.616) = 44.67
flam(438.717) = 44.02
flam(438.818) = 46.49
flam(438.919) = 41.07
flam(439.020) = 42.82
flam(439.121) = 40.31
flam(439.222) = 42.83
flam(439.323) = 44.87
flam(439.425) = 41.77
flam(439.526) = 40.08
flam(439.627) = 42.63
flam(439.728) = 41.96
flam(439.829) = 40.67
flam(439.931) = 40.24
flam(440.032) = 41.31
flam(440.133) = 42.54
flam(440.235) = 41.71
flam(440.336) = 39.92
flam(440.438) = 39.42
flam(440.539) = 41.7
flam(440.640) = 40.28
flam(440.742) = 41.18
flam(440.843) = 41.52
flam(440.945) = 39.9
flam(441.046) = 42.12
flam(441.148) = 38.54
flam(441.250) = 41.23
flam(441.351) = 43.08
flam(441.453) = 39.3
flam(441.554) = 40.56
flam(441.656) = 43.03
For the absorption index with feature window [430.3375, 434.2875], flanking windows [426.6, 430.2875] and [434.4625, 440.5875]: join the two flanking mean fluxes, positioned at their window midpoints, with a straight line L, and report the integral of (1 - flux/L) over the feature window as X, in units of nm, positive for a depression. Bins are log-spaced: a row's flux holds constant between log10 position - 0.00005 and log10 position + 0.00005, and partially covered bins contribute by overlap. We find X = 0.31 nm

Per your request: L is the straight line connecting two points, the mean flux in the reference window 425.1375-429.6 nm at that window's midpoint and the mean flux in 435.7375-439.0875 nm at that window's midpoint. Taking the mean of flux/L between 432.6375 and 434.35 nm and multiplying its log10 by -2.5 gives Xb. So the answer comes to 0.24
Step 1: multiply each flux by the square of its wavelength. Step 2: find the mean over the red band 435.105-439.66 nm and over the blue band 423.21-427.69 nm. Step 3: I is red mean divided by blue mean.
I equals 1.0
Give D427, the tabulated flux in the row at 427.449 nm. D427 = 44.68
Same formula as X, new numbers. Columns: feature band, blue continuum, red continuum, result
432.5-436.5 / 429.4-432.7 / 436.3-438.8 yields 0.47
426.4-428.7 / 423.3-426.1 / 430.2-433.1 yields -0.03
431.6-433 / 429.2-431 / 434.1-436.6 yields -0.05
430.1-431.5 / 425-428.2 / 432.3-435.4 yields -0.11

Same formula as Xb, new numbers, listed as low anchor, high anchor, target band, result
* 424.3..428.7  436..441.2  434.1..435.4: 0.19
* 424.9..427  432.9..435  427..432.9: -0.11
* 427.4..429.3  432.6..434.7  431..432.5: -0.14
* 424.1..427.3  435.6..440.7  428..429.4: -0.01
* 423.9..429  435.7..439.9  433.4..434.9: 0.31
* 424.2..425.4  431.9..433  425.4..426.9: -0.03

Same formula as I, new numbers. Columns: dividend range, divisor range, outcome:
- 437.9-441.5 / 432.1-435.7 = 1.18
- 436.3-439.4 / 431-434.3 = 1.14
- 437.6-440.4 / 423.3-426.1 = 1.07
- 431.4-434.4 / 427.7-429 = 0.89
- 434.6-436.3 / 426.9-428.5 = 0.98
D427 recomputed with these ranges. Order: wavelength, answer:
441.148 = 38.54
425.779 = 42.05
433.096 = 39.55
